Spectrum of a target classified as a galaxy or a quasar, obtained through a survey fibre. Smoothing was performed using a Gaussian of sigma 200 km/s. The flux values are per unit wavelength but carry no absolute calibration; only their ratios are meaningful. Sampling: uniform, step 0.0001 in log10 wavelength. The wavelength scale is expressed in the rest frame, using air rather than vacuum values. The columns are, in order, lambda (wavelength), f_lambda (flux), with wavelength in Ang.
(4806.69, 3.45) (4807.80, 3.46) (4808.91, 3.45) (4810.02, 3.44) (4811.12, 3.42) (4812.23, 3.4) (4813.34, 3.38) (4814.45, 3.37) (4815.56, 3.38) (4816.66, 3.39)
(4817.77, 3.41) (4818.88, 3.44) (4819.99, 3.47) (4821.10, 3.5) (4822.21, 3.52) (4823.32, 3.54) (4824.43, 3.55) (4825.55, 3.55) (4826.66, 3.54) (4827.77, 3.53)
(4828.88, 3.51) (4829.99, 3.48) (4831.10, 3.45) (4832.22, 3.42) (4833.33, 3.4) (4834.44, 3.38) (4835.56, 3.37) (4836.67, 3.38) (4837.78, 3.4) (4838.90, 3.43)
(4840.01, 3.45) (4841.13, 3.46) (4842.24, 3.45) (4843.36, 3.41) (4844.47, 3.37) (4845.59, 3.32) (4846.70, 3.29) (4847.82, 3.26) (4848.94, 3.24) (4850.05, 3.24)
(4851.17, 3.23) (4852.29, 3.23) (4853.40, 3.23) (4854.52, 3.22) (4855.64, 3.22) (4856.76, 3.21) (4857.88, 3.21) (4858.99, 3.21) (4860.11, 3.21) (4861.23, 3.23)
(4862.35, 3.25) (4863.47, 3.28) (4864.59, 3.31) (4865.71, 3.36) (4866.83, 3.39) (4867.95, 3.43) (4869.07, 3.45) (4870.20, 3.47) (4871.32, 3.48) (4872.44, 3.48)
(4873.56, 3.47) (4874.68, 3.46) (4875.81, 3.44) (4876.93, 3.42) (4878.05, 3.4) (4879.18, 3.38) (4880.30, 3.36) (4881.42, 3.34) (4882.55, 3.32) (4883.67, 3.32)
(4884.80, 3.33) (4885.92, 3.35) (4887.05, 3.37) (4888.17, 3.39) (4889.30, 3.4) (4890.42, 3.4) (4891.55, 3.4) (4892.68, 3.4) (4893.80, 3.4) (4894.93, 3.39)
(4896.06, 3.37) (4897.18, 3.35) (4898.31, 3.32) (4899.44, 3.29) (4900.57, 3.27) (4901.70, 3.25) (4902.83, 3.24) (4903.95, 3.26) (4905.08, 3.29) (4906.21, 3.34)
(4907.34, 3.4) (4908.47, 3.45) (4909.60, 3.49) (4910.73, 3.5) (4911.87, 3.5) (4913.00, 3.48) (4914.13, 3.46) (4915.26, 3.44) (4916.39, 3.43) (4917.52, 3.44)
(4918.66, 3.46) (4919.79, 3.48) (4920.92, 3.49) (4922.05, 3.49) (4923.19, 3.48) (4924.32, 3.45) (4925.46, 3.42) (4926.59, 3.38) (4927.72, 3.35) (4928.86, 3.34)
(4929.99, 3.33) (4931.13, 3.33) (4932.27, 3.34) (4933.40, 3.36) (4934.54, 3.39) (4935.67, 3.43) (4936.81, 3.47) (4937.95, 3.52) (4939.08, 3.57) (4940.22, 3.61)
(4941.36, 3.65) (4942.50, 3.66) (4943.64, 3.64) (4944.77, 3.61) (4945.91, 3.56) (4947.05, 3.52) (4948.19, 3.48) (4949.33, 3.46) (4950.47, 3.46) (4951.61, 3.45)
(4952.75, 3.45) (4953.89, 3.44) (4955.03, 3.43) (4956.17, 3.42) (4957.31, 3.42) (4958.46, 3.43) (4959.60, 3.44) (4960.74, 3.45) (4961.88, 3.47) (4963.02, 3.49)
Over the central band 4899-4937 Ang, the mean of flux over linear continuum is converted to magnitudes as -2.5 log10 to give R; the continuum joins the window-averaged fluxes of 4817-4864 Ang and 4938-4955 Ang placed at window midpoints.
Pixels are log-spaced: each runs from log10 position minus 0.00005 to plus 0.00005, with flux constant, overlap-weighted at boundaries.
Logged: 0.030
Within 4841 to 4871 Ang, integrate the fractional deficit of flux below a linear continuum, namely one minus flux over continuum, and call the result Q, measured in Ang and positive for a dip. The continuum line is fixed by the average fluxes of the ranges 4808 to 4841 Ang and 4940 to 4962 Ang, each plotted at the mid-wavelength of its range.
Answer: 1.4 Ang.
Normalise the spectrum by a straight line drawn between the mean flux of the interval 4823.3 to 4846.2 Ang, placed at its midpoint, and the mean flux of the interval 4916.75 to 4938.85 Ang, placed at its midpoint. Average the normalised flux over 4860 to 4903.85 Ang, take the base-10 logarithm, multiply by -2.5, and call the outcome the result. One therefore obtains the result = 0.02 mag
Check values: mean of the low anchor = 3.44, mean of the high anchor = 3.42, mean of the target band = 3.36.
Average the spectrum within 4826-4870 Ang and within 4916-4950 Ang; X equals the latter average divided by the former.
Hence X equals 1.0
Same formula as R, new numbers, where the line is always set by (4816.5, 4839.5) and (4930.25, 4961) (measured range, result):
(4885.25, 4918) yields 0.03 mag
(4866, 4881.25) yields 0.01 mag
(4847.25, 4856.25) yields 0.08 mag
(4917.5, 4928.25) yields 0.01 mag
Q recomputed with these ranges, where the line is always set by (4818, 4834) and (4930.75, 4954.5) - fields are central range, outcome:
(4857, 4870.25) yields 0.7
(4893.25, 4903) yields 0.5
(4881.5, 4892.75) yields 0.4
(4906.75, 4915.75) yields 0.1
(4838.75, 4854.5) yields 0.8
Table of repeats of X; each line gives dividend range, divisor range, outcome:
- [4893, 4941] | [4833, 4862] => 1.03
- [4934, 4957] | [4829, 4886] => 1.05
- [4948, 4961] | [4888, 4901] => 1.02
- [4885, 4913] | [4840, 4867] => 1.03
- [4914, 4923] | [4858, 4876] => 1.03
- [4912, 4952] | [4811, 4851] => 1.02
